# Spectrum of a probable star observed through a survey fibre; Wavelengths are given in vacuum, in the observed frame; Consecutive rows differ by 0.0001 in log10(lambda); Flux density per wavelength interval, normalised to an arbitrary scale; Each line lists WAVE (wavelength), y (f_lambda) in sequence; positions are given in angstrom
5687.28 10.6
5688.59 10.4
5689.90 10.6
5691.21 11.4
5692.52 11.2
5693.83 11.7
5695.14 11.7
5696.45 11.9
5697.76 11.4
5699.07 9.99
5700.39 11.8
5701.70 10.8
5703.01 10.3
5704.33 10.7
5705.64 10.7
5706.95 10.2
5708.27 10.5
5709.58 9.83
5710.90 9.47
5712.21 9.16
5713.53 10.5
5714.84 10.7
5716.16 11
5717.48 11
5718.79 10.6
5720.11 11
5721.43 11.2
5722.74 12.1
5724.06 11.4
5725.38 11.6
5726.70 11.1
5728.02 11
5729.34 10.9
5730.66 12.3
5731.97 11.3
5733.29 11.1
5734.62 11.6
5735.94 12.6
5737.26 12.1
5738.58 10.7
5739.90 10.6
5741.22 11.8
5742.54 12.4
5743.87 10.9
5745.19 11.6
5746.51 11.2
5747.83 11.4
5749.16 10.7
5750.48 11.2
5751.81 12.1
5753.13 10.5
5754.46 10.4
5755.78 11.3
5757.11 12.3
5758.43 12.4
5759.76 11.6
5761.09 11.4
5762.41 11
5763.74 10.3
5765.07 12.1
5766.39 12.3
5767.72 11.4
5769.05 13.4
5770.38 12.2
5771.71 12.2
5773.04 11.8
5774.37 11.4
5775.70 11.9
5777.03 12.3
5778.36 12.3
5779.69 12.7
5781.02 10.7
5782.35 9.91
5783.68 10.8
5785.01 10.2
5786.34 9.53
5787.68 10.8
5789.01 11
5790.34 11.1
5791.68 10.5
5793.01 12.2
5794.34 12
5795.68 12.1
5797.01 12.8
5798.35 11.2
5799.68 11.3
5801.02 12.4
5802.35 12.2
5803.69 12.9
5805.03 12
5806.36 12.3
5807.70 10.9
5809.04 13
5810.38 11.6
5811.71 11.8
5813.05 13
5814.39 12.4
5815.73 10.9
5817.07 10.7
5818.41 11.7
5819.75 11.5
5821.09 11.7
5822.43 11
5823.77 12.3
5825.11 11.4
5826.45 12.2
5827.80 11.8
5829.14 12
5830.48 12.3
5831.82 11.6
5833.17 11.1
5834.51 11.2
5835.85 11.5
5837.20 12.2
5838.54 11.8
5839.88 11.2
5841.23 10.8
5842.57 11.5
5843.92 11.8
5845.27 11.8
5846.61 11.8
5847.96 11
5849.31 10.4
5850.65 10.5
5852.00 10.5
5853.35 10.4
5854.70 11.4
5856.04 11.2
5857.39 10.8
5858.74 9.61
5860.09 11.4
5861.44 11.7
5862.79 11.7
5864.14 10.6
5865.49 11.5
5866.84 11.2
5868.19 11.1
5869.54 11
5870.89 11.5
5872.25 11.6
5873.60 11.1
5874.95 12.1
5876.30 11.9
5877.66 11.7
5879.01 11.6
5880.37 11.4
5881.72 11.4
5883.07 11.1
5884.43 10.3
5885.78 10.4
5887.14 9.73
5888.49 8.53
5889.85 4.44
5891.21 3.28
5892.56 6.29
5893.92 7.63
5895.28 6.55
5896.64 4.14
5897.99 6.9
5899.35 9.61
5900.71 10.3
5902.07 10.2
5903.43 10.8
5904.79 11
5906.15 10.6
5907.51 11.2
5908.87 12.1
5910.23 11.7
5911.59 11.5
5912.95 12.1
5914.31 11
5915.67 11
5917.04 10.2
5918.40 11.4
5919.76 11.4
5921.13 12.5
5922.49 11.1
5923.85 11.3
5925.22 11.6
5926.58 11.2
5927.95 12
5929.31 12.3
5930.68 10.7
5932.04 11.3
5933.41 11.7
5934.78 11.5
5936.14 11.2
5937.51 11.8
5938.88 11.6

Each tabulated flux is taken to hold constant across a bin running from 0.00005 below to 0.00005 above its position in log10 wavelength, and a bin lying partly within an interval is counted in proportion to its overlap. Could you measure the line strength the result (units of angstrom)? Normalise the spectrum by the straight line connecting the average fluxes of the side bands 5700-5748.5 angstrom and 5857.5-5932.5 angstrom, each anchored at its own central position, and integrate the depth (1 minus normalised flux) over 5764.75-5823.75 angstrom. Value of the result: -4.9 angstrom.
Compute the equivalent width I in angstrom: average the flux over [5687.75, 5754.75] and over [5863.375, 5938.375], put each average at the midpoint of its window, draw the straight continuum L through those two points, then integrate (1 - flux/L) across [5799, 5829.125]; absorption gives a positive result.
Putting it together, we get -3.1 angstrom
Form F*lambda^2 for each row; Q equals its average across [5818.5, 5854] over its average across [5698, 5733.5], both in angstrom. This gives 1.1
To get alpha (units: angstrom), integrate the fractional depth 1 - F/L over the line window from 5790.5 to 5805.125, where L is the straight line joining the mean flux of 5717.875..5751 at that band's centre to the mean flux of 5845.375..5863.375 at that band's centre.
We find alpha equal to -1.0 angstrom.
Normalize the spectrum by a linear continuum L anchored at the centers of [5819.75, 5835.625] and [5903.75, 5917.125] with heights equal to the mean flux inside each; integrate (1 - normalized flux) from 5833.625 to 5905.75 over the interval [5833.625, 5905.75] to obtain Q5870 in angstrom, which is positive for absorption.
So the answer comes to 7.3 angstrom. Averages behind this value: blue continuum 11.7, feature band 10.3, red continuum 11.3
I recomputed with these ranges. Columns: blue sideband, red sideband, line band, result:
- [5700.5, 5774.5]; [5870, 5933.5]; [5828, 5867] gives -2.4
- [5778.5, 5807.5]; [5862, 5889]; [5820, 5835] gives -0.5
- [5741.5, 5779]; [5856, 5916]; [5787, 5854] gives -4.1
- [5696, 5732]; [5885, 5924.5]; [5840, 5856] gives -1.8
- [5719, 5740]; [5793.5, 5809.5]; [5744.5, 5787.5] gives 1.1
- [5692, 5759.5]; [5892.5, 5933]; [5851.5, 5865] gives -0.4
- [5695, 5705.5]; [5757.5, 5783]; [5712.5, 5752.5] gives 0.2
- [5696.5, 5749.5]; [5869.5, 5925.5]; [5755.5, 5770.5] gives -1.3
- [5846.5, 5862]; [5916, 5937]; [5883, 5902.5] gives 5.8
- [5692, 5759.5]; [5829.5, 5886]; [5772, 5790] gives 0.0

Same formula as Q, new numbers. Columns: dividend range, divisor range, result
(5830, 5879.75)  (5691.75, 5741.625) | 1.07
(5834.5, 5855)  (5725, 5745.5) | 1.02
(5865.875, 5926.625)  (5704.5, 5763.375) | 0.97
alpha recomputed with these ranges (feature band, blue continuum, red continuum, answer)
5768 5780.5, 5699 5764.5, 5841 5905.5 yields -1.59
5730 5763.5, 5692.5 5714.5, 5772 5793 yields -1.49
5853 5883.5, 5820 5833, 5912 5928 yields 0.84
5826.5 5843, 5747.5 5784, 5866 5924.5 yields -1.17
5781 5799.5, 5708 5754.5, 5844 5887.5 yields 0.07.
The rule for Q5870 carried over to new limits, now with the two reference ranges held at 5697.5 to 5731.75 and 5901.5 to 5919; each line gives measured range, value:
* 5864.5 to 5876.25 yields -0.3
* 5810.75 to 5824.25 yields -0.9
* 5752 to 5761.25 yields -0.5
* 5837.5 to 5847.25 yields -0.5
